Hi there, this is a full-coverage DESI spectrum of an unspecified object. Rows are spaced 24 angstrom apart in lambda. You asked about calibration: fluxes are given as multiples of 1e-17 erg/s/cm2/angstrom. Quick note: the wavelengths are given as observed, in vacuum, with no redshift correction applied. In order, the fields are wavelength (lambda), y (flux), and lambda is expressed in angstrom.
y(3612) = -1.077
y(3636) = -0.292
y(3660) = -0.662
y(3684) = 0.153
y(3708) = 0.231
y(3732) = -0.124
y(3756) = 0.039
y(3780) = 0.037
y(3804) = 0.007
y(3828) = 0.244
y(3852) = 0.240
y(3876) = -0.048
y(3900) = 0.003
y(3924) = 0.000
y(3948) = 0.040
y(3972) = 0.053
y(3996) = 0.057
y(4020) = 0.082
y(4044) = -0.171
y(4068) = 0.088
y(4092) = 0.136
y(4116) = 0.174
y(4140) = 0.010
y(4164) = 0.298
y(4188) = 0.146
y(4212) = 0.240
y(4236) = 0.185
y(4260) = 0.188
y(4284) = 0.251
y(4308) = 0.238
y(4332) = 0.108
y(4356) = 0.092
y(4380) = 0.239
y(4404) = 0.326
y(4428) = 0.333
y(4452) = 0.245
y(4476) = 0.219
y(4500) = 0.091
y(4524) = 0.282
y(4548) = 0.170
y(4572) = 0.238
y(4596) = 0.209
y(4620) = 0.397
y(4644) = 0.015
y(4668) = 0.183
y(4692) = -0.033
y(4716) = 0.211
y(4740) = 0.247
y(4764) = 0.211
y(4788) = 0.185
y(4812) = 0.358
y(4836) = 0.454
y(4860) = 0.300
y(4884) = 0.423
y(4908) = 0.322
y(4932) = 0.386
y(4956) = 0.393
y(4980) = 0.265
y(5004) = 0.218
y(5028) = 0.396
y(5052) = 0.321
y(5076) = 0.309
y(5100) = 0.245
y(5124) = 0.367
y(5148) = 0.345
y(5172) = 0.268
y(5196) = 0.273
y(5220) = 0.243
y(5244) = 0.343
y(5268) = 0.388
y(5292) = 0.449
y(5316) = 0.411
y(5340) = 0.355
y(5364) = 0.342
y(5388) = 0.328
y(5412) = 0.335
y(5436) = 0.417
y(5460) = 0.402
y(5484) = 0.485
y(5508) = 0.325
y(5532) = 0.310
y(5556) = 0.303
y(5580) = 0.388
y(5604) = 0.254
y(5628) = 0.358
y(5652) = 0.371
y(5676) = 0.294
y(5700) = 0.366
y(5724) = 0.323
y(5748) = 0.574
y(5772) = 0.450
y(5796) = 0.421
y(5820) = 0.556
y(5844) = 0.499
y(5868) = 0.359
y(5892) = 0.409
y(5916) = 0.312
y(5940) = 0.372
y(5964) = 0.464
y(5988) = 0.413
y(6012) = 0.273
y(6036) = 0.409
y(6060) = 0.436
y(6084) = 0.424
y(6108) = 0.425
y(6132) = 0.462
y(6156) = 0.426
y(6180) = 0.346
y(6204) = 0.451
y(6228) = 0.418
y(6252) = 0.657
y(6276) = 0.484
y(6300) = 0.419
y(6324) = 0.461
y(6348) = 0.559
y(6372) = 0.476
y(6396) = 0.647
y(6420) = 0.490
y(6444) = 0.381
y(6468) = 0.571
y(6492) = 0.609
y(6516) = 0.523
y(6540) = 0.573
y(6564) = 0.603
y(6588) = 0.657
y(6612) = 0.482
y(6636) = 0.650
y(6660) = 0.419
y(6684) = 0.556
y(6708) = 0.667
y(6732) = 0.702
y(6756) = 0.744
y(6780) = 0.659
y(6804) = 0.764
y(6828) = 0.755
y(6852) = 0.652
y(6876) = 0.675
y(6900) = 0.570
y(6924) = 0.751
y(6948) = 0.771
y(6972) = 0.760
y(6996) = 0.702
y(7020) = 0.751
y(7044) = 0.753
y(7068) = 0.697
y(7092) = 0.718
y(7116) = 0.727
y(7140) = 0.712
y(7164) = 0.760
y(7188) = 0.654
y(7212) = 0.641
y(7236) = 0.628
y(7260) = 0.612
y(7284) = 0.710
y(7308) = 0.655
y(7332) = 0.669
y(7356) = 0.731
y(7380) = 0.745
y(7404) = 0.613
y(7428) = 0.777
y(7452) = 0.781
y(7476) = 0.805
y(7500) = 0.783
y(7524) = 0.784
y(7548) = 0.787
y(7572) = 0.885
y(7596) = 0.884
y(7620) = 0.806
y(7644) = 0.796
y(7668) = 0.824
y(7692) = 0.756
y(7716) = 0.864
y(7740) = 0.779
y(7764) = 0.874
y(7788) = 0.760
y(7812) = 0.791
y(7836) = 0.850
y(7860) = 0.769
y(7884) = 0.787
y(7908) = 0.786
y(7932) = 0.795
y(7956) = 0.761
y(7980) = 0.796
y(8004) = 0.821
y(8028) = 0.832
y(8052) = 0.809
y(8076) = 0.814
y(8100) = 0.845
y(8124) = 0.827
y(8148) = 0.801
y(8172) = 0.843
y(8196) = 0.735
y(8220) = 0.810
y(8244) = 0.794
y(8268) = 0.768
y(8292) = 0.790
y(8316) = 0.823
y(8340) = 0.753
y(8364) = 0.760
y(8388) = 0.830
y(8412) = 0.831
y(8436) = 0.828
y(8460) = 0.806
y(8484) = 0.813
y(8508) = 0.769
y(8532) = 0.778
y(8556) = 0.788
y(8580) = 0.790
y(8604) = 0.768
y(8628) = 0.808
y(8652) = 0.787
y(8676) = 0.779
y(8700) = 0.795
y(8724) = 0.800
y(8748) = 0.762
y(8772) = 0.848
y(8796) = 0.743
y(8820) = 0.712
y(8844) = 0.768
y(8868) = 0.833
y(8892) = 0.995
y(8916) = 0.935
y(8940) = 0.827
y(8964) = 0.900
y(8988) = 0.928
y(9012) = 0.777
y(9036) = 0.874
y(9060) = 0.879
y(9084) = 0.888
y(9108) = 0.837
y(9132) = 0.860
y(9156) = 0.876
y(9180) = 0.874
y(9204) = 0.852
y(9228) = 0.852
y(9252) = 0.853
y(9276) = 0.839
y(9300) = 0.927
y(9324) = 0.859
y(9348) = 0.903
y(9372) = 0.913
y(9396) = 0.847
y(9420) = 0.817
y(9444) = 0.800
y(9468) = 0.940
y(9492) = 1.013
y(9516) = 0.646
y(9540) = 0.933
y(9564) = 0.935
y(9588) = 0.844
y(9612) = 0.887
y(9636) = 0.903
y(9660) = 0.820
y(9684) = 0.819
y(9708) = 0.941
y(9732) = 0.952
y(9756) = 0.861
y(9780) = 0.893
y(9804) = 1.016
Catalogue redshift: 0.68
